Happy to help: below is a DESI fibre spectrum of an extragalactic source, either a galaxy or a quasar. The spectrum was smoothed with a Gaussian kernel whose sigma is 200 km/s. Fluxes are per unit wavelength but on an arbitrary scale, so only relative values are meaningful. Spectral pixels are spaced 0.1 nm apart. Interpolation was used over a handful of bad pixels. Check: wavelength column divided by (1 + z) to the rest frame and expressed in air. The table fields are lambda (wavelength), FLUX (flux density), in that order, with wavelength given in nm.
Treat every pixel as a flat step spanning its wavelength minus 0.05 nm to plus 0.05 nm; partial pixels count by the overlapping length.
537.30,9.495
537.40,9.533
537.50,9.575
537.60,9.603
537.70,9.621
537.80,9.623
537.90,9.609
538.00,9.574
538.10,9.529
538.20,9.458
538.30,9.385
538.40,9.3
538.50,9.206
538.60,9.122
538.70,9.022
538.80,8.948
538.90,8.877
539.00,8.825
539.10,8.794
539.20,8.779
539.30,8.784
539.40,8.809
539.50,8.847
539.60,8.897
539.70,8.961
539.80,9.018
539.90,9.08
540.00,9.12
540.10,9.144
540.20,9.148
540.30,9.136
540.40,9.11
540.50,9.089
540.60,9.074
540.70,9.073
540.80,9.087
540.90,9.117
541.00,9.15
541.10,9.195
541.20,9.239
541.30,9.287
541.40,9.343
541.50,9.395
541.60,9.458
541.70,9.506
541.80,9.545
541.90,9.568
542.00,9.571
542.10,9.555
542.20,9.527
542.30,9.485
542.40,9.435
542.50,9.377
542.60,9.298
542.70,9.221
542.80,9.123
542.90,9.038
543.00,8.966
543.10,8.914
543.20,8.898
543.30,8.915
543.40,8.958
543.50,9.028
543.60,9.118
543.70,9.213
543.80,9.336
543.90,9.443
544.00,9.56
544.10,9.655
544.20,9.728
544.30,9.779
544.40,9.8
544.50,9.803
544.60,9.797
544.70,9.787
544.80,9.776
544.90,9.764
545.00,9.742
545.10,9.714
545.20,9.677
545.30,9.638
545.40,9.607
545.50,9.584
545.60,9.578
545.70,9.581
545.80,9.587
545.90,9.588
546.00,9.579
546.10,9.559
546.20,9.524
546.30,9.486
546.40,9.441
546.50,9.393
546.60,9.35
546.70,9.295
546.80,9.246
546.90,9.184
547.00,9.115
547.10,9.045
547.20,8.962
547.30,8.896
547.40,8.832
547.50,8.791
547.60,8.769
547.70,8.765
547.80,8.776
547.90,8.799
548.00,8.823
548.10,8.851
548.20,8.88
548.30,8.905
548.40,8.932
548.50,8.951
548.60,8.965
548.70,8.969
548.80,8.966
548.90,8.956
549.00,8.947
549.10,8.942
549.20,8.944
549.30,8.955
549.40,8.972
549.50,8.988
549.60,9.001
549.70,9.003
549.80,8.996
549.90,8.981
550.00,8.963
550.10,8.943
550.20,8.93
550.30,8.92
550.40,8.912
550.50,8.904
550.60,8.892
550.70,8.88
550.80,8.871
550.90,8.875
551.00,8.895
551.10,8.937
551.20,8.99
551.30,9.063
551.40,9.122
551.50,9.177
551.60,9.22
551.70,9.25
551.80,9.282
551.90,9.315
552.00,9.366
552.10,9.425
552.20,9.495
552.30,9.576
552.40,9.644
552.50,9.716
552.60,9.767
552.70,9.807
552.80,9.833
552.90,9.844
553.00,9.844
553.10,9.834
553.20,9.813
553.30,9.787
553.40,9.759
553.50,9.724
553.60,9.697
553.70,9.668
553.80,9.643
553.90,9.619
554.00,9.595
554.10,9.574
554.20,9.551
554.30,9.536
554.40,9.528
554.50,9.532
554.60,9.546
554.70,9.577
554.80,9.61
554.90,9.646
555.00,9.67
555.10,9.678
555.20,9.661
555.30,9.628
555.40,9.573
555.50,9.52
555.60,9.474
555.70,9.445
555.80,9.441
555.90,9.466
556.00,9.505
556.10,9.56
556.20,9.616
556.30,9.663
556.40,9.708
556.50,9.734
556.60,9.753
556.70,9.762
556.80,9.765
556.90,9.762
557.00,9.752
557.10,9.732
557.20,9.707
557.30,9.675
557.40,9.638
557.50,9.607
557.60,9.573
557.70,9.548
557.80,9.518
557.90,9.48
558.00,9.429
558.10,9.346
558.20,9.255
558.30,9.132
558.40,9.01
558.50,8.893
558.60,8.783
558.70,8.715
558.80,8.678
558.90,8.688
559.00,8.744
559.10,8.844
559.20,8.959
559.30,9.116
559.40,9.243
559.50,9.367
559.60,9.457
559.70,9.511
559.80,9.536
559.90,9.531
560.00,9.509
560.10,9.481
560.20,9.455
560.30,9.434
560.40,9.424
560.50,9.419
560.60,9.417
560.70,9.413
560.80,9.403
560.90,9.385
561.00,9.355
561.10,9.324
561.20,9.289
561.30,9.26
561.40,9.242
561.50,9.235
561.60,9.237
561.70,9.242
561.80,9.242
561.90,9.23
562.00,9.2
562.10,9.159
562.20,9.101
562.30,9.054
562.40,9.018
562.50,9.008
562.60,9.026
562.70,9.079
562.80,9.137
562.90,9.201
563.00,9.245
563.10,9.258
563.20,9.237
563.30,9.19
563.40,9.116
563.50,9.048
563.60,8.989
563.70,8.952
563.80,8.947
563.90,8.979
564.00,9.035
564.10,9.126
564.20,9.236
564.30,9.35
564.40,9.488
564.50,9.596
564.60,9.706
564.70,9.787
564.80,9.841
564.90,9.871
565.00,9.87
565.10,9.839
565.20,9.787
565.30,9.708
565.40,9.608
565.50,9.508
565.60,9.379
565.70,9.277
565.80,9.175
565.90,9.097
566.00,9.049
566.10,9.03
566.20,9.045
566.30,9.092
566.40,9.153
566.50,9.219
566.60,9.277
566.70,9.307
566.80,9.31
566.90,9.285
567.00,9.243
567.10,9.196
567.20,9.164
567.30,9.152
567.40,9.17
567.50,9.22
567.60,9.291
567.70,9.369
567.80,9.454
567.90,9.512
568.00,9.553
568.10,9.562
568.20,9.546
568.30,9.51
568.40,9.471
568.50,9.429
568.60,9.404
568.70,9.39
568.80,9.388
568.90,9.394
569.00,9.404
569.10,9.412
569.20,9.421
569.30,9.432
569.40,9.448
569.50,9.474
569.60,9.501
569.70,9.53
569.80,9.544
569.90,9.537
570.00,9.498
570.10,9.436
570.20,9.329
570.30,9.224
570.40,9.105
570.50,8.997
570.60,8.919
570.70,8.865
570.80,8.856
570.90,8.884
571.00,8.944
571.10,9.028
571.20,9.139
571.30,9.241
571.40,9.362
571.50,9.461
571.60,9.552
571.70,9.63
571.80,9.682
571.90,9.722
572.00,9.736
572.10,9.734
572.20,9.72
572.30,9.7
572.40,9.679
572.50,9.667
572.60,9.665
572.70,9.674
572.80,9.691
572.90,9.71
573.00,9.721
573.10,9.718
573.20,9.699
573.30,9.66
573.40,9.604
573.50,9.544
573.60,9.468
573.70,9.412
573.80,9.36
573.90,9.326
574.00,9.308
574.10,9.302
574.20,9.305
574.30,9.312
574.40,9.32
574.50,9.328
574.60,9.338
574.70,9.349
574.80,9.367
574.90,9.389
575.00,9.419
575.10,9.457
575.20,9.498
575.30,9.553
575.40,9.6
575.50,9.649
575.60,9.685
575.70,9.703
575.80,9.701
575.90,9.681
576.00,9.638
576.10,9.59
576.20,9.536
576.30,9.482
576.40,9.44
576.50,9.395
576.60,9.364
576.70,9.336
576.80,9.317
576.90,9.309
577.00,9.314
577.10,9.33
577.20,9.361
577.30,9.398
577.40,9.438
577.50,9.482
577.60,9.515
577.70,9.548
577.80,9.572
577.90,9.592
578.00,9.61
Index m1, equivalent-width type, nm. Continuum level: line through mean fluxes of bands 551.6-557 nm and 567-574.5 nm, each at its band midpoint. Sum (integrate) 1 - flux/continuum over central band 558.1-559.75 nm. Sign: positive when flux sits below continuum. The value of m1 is 0.09 nm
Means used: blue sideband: 9.62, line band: 9.03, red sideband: 9.41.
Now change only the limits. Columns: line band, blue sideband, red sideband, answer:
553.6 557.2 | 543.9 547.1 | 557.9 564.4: -0.11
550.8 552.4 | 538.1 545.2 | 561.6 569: 0.01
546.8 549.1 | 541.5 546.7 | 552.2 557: 0.15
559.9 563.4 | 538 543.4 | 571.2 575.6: 0.05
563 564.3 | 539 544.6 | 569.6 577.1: 0.04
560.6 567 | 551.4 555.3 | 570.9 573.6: 0.19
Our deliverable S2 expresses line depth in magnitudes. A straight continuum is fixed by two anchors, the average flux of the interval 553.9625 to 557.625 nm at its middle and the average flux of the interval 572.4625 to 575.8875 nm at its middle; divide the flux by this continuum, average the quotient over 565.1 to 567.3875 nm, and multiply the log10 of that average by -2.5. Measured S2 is 0.031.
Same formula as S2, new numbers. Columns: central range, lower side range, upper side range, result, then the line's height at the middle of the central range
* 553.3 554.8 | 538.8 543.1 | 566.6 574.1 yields -0.039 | 9.27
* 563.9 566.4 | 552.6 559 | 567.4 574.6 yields 0.005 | 9.47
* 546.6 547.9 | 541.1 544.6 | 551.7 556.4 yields 0.056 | 9.46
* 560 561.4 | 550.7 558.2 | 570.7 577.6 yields 0.014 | 9.51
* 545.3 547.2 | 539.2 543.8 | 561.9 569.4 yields -0.026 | 9.2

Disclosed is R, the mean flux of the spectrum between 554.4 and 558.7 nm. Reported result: 9.52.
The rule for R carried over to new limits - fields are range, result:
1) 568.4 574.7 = 9.42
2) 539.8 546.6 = 9.39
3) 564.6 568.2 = 9.39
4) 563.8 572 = 9.36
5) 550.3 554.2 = 9.41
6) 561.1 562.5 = 9.19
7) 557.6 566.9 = 9.27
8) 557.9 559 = 9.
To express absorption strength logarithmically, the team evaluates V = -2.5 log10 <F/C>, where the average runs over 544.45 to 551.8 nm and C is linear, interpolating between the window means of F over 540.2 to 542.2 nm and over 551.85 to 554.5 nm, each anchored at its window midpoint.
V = 0.039 mag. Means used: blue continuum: 9.29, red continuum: 9.65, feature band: 9.16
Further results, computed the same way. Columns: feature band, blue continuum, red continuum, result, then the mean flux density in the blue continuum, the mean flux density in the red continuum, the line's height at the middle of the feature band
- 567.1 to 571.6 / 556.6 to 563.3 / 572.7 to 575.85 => 0.01 mag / 9.3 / 9.5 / 9.43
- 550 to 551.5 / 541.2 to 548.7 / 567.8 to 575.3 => 0.05 mag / 9.31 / 9.43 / 9.34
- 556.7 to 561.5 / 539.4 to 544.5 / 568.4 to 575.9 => 0.00 mag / 9.25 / 9.44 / 9.36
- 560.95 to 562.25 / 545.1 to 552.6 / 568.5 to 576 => 0.01 mag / 9.15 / 9.45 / 9.31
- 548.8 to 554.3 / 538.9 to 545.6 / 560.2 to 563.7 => 0.00 mag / 9.29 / 9.22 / 9.26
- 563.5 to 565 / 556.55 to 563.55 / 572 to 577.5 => 0.00 mag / 9.29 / 9.51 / 9.35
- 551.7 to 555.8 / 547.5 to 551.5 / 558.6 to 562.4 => -0.07 mag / 8.93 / 9.23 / 9.05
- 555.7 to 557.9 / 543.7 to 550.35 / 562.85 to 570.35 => -0.04 mag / 9.24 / 9.36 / 9.3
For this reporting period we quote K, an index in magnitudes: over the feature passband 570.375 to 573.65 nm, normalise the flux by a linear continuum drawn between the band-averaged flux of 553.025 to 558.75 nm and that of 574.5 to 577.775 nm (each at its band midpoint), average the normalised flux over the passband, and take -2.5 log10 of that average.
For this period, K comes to 0.004 mag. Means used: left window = 9.55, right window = 9.47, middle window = 9.45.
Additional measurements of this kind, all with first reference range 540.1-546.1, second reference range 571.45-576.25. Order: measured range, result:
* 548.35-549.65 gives 0.05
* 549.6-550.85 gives 0.06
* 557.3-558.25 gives 0.00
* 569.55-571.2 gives 0.04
